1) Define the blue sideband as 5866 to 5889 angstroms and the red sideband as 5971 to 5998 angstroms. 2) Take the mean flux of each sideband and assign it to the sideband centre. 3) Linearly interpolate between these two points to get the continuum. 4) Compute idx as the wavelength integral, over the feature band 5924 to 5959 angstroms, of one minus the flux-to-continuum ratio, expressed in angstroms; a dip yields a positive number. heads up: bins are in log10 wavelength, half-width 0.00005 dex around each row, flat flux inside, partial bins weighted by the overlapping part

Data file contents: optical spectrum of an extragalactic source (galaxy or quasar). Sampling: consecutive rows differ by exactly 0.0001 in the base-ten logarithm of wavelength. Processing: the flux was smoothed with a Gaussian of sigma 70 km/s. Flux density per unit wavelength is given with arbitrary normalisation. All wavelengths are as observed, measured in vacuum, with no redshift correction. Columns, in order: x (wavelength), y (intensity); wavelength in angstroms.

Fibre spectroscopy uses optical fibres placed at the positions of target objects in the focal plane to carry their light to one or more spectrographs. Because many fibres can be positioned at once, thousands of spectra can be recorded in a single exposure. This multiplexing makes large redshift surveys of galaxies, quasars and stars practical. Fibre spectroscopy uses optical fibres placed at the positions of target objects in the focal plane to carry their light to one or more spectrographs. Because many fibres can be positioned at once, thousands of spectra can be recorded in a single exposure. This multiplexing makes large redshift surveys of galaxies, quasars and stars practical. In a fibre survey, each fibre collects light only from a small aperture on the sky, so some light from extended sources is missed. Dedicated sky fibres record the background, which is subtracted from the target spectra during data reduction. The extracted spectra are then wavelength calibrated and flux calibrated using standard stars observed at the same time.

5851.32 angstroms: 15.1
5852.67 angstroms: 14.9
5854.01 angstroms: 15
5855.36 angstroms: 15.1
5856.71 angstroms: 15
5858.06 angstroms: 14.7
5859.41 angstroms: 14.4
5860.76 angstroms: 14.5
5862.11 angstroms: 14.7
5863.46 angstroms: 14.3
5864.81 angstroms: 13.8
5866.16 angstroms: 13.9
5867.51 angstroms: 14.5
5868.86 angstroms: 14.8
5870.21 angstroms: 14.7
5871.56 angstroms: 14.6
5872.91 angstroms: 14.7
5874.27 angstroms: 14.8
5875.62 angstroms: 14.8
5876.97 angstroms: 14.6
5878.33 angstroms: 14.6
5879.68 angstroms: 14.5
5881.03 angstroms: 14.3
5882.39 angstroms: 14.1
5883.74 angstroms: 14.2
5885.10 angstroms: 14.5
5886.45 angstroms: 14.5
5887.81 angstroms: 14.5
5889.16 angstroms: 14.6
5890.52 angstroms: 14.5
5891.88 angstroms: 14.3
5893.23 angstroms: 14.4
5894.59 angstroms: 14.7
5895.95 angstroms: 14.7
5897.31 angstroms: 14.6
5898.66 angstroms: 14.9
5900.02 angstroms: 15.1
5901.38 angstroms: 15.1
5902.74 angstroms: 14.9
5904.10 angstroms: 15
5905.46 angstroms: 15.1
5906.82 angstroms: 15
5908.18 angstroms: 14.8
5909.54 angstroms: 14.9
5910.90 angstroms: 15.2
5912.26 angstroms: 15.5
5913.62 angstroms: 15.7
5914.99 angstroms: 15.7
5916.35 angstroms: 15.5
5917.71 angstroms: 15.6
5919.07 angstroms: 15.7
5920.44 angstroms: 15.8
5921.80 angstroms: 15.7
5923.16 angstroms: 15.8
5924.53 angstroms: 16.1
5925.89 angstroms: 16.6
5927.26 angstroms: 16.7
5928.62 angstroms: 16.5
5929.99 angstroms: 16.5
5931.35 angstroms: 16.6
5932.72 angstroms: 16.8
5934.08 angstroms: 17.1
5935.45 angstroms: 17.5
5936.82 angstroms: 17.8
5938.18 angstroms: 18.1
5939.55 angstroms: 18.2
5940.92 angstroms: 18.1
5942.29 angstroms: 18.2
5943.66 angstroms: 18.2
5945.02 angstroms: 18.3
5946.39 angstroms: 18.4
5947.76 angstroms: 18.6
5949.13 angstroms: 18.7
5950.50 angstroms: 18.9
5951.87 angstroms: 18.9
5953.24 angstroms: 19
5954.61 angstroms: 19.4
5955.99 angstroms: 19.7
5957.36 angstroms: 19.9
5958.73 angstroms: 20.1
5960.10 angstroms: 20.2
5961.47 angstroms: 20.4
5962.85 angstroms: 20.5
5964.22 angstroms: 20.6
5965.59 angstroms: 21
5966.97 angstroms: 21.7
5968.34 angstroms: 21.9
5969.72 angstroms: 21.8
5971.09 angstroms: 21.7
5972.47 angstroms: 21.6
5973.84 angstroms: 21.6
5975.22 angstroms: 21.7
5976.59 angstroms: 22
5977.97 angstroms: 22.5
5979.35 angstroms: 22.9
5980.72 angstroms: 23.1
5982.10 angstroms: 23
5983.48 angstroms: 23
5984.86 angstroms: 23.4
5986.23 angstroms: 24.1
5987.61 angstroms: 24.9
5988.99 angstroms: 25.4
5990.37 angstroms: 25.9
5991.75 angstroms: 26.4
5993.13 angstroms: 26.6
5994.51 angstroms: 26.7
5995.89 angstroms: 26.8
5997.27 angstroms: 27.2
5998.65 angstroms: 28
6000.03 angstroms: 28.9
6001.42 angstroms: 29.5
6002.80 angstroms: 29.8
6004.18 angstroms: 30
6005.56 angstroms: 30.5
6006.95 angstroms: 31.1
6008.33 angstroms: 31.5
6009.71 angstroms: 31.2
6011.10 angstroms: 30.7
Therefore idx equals 3.9 angstroms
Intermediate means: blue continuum 14.5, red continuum 24.1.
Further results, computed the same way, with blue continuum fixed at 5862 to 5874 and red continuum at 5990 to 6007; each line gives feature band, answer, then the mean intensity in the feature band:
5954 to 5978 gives 3.7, 21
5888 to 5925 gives 6.7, 15.1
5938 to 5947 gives 1.6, 18.2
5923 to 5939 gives 3.2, 16.9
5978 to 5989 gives 1.3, 23.6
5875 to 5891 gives 1.5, 14.5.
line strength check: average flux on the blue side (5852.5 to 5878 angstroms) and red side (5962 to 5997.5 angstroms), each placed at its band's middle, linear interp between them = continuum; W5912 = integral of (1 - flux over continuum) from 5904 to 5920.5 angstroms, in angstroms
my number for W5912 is 2.6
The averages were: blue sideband 14.6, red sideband 23.3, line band 15.3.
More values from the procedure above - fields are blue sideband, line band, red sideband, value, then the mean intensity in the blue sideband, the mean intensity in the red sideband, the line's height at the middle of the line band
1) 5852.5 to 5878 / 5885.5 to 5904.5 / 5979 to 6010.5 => 3.01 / 14.6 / 27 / 17.5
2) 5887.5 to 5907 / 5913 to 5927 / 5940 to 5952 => 0.54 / 14.8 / 18.5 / 16.5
